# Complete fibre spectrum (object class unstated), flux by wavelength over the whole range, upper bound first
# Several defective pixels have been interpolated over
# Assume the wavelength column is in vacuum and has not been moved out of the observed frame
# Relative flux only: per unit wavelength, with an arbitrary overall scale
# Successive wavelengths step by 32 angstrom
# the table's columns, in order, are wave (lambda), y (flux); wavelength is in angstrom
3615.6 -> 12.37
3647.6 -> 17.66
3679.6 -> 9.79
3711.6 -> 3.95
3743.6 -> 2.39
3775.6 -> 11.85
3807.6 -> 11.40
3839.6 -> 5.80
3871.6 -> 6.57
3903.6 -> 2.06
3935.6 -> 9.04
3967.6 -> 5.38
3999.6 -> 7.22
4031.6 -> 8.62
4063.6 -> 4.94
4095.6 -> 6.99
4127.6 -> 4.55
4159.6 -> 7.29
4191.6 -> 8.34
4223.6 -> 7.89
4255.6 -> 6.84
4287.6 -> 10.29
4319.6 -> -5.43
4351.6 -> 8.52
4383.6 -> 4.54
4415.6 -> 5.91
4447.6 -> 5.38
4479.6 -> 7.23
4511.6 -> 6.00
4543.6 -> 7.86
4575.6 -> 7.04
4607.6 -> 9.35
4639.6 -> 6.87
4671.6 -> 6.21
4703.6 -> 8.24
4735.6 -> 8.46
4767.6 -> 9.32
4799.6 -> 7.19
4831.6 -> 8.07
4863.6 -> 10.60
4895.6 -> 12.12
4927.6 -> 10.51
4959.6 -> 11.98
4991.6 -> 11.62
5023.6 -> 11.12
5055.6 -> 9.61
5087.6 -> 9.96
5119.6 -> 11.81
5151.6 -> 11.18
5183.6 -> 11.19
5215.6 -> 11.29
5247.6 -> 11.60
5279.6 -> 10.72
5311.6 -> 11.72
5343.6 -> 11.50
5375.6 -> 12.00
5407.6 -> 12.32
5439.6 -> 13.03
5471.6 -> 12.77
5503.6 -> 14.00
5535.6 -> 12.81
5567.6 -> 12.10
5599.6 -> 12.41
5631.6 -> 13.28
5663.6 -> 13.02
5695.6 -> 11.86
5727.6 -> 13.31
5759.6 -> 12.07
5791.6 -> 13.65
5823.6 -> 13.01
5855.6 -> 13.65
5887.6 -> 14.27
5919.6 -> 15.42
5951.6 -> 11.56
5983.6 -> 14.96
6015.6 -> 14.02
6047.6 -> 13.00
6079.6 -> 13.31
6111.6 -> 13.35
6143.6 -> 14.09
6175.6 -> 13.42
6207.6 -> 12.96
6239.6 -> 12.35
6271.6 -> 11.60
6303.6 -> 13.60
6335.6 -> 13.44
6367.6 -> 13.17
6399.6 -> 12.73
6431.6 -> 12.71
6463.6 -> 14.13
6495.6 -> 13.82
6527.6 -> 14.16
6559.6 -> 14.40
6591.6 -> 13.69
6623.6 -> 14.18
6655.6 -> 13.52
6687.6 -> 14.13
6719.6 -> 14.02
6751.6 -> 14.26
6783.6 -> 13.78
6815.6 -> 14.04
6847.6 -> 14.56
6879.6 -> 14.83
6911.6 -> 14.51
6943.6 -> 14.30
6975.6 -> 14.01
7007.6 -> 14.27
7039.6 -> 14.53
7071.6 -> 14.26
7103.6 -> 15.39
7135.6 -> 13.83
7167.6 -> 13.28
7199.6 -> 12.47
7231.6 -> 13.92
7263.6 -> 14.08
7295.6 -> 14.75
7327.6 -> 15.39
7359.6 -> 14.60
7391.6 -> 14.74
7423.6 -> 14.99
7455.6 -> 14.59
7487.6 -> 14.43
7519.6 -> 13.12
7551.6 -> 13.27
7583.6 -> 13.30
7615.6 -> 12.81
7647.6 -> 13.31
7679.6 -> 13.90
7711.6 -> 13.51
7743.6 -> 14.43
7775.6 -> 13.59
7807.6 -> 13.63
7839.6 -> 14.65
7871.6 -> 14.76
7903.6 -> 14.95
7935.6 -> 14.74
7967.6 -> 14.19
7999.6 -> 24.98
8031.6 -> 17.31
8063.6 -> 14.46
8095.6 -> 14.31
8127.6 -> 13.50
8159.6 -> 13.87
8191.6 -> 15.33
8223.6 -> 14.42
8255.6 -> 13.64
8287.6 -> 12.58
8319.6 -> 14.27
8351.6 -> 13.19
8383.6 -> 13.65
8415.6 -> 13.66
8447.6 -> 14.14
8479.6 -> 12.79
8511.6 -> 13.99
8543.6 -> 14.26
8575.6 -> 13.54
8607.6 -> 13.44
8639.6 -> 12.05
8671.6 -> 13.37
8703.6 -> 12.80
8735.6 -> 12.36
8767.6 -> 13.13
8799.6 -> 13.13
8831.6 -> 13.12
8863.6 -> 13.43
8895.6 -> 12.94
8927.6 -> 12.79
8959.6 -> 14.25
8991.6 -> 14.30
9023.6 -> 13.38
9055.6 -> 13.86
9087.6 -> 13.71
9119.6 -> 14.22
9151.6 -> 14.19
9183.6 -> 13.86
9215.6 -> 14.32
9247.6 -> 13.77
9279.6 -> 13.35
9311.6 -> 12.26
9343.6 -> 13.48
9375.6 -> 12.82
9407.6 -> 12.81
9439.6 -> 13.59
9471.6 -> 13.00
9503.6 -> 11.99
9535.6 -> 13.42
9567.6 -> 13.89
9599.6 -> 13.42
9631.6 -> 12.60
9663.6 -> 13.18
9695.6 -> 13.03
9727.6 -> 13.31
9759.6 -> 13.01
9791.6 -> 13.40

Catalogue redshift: 0.22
